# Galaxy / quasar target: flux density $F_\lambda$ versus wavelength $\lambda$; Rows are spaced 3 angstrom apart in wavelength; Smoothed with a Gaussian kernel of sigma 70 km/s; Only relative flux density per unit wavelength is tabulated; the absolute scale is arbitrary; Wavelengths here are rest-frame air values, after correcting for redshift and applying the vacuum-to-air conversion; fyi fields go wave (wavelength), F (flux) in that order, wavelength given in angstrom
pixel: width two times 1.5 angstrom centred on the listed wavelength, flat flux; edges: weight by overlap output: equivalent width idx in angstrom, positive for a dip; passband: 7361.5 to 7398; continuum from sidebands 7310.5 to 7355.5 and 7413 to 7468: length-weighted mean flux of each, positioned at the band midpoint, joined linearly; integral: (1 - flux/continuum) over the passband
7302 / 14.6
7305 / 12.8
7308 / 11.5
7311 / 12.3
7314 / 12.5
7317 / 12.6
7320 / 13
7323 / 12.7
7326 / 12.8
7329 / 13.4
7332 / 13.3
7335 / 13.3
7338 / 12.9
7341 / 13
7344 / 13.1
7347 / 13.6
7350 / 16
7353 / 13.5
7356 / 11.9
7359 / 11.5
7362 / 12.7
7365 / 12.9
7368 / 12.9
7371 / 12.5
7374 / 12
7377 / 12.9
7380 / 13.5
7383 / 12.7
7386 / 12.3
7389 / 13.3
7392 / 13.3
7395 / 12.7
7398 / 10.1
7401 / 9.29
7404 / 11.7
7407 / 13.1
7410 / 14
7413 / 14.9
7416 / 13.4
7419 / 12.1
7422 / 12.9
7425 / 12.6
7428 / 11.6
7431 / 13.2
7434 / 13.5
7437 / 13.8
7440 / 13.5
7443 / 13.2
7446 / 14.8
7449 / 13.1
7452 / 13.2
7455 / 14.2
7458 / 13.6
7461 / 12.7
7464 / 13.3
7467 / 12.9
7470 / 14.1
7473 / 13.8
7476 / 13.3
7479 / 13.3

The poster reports 1.4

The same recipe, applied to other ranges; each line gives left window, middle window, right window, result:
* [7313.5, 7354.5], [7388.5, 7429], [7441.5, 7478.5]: 2.8 angstrom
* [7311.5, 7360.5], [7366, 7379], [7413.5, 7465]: 0.5 angstrom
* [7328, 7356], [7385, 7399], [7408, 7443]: 1.0 angstrom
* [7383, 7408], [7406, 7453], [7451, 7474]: -2.1 angstrom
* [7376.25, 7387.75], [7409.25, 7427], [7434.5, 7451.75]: 0.1 angstrom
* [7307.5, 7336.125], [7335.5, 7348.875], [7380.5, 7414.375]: -0.6 angstrom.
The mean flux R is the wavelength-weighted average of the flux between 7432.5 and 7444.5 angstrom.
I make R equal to 13.5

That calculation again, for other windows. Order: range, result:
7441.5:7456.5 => 13.7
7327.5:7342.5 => 13.2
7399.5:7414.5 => 12.6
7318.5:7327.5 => 12.8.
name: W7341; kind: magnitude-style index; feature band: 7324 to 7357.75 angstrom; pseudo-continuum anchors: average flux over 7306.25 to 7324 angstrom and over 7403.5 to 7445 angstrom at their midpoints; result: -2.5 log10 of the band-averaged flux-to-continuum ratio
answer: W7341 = -0.06 mag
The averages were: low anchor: 12.4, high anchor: 13.2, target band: 13.3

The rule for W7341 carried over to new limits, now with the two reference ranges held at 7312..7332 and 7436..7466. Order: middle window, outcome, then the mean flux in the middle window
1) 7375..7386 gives 0.02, 12.9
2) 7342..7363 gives -0.02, 13.2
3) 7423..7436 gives 0.05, 12.8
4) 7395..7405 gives 0.24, 10.6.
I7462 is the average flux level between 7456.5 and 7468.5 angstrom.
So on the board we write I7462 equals 13.1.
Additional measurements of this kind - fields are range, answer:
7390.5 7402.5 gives 11.3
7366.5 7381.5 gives 12.8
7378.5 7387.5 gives 12.8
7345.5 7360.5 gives 13.3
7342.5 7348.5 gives 13.3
